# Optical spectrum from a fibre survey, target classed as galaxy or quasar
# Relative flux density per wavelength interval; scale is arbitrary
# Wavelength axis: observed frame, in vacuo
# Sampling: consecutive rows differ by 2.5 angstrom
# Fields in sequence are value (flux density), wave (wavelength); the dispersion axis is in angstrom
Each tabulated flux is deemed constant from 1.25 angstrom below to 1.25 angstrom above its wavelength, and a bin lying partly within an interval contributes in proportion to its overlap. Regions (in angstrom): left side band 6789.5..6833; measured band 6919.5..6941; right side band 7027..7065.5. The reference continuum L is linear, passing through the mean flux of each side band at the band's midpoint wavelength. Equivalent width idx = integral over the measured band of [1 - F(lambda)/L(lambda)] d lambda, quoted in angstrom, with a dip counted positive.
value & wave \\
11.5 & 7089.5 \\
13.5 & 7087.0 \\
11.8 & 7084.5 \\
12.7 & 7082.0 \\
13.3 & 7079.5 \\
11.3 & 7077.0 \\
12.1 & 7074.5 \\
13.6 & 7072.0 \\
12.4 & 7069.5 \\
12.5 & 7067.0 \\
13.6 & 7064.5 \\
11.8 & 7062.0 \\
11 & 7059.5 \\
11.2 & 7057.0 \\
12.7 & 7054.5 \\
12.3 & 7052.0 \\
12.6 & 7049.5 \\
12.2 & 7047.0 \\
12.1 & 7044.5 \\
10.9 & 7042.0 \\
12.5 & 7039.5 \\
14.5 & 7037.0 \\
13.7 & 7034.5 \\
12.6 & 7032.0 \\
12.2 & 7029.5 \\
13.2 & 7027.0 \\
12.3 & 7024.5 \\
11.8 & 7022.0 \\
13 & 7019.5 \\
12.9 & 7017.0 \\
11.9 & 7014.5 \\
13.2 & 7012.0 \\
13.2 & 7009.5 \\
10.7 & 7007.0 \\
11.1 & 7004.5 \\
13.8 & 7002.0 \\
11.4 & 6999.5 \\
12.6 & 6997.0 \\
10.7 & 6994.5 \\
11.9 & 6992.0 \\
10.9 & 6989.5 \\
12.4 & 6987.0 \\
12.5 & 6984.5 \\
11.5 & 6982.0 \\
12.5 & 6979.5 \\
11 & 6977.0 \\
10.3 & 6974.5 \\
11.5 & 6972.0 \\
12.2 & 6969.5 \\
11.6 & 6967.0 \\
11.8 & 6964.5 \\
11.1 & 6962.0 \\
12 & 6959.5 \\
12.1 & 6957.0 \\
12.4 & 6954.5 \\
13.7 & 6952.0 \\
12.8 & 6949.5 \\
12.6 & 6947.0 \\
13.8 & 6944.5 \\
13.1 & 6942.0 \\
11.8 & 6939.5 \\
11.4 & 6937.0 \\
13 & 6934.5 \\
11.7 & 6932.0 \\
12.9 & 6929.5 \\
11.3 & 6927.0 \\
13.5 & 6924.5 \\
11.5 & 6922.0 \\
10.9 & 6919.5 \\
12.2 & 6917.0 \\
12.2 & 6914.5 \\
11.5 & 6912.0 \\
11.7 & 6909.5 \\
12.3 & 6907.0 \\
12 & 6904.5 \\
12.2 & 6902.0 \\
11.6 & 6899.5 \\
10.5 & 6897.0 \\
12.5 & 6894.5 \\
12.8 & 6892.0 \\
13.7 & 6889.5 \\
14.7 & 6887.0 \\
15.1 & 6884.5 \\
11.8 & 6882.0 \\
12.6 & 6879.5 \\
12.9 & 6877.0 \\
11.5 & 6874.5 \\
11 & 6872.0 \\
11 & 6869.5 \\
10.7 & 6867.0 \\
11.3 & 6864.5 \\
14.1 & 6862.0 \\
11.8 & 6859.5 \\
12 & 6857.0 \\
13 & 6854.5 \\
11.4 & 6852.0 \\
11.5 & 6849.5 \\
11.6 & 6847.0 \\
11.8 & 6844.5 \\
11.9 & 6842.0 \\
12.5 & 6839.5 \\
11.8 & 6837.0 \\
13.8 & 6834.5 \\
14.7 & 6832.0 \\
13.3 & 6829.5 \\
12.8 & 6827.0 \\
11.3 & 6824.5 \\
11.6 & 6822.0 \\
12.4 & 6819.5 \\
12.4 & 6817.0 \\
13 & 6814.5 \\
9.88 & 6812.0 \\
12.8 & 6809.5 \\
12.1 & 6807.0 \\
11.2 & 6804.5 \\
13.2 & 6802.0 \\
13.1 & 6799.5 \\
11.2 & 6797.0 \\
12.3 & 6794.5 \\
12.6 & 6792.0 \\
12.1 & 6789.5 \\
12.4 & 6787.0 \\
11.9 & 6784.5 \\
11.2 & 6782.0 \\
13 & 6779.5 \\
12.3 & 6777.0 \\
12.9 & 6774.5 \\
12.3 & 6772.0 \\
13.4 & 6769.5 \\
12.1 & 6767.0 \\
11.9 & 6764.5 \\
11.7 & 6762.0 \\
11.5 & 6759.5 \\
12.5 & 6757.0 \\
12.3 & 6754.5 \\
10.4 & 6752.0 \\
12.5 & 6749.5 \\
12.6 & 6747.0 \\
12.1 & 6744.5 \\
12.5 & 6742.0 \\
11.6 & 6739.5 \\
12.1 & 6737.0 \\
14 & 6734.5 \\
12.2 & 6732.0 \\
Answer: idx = 0.5 angstrom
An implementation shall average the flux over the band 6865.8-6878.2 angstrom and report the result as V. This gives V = 11.4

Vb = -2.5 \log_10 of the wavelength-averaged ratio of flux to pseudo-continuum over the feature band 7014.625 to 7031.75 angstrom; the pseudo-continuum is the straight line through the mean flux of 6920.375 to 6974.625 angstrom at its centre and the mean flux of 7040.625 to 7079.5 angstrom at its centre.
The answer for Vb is -0.03 mag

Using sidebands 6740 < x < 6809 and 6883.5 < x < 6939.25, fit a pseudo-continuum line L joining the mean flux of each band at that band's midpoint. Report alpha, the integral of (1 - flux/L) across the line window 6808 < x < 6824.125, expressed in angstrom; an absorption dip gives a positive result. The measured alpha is 0.3 angstrom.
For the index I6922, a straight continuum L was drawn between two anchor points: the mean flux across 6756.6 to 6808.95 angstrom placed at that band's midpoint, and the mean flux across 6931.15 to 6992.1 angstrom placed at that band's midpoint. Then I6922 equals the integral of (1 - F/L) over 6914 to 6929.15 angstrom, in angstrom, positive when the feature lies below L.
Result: 0.2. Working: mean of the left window 12.2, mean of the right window 12.1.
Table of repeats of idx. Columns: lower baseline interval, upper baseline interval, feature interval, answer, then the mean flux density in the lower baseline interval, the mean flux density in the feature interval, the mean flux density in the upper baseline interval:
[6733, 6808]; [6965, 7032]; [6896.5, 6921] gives 0.73 angstrom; 12.2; 11.7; 12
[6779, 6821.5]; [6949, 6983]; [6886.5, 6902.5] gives -0.67 angstrom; 12.1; 12.5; 11.9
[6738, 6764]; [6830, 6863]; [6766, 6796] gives -0.61 angstrom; 12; 12.4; 12.5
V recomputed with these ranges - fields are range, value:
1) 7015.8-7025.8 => 12.5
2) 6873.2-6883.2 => 12.2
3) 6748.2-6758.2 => 11.9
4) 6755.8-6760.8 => 12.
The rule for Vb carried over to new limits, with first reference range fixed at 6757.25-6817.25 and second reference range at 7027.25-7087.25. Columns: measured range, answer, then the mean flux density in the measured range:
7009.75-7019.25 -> -0.030 mag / 12.8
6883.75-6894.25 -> -0.132 mag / 13.9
